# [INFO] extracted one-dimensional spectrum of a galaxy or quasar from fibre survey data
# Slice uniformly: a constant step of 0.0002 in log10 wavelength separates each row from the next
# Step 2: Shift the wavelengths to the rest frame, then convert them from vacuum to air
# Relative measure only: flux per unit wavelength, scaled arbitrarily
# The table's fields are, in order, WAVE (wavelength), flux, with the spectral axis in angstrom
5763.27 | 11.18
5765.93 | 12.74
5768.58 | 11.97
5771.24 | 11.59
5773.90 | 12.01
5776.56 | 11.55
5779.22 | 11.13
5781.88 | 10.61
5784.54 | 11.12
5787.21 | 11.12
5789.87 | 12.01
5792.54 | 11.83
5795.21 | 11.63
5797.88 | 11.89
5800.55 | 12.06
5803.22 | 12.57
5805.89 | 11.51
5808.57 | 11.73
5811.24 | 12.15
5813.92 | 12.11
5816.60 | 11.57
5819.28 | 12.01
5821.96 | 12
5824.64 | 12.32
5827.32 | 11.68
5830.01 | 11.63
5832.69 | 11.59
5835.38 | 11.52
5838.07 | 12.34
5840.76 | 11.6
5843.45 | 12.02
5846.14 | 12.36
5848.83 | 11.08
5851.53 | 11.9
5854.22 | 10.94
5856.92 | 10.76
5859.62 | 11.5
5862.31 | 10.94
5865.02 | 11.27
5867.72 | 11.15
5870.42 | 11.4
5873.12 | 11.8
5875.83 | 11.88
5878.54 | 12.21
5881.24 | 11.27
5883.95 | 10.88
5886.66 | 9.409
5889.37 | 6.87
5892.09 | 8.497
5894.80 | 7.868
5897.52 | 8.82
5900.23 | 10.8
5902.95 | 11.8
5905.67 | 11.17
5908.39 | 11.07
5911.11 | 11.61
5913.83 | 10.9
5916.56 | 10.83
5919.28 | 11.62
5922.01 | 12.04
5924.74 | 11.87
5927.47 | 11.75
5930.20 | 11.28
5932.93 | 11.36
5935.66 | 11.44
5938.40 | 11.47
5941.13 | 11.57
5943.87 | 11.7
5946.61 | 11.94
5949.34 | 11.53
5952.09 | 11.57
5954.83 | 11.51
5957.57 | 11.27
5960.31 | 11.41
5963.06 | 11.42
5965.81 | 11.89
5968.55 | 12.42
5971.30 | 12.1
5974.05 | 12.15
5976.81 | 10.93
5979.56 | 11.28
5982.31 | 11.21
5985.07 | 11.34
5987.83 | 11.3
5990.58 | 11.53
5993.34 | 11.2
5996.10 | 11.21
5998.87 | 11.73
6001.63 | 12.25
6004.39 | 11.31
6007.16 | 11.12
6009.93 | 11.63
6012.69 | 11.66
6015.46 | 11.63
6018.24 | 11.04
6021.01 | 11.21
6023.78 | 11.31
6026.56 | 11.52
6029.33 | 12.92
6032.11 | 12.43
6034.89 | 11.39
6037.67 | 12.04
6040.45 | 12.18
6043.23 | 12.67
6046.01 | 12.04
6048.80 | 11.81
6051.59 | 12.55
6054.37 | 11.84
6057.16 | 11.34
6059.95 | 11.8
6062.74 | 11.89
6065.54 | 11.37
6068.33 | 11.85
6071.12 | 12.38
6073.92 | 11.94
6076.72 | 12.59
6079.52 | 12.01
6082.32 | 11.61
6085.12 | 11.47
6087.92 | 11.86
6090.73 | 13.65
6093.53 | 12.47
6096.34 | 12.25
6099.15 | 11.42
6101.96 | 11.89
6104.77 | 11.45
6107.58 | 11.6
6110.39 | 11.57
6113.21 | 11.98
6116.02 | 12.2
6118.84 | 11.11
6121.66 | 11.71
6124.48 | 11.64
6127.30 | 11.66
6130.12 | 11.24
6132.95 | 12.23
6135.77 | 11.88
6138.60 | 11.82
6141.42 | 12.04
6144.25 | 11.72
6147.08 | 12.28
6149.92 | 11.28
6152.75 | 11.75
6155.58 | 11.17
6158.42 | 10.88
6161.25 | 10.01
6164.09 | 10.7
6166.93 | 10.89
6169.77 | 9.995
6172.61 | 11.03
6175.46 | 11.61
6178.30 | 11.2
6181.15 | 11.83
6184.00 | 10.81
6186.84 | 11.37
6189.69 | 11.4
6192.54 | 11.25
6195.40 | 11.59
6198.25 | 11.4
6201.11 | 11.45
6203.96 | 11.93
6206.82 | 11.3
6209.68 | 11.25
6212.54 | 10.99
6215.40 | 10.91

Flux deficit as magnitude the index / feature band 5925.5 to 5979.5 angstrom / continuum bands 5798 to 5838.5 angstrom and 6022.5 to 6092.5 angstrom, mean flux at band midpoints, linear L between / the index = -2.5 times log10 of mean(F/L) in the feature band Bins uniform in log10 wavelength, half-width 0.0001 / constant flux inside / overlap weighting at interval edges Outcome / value 0.033 mag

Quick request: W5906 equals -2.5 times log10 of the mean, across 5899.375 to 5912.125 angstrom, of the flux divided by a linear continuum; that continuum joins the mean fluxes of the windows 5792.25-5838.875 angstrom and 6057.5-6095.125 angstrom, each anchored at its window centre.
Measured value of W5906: 0.06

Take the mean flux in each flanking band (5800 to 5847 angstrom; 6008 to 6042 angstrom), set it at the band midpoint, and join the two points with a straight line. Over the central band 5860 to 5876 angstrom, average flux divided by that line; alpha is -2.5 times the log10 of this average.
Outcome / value 0.05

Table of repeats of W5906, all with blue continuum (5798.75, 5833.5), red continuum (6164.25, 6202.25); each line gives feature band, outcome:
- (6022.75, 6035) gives -0.04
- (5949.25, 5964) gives 0.02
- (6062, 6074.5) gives -0.04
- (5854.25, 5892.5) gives 0.10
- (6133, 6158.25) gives -0.04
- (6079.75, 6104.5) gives -0.06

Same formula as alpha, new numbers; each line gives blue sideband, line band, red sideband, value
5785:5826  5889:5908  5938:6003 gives 0.21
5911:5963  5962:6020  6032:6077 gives 0.02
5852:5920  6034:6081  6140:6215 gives -0.09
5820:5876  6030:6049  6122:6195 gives -0.06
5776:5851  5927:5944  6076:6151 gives 0.03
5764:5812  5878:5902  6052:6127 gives 0.22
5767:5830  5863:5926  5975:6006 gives 0.08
